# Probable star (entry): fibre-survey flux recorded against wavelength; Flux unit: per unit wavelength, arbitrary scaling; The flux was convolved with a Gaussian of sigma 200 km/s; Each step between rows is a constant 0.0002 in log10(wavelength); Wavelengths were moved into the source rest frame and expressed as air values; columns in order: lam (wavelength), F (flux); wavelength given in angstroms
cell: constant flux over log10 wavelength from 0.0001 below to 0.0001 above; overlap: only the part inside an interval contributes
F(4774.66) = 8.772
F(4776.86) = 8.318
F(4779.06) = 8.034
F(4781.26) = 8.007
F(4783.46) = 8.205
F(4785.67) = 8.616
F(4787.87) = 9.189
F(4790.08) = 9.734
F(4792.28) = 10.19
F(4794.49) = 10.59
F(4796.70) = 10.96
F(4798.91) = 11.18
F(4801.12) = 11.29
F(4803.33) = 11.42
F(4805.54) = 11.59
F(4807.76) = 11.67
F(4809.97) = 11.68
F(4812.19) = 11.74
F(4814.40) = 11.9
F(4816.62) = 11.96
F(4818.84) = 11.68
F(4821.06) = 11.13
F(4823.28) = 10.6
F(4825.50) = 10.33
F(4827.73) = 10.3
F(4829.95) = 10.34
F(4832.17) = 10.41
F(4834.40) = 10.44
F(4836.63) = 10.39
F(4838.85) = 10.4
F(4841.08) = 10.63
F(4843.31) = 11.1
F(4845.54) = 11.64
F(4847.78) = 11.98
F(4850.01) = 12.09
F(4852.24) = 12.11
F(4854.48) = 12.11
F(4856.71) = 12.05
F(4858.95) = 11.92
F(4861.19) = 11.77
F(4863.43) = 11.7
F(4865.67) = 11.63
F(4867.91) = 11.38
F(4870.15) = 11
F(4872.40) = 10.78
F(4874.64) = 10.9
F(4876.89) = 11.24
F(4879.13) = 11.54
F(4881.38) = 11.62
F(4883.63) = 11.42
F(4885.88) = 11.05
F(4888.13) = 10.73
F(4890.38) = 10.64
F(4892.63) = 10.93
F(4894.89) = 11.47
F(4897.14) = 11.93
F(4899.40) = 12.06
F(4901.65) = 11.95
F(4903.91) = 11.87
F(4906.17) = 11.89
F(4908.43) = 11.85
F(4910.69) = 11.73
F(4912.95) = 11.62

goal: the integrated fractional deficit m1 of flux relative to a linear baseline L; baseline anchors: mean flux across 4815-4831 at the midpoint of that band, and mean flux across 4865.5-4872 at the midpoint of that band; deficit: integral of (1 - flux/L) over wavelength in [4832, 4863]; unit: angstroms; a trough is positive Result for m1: -0.8 angstroms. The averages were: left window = 10.9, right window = 11.2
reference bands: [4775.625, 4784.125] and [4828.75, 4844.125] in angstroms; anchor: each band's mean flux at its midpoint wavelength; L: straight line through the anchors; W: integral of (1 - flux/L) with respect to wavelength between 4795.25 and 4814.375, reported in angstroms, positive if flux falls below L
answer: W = -4.7 angstroms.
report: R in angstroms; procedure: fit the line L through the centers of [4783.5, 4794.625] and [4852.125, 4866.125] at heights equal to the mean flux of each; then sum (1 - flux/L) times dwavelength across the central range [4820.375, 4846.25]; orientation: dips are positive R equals 0.9 angstroms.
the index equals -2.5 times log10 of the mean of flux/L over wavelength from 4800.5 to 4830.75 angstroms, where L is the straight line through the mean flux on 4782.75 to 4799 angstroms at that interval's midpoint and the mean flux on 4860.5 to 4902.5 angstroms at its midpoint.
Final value -0.11 mag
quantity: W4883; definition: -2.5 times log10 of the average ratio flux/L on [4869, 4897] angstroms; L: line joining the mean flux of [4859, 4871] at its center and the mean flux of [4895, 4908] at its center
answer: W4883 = 0.06 mag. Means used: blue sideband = 11.5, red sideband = 11.9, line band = 11.1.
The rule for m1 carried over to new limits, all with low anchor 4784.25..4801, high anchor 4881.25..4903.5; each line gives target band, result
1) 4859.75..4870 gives -0.50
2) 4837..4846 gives -0.10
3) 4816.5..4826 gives -0.58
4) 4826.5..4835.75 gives 0.20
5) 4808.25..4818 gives -1.36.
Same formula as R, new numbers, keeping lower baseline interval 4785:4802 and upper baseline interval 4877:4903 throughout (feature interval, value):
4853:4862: -0.79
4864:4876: -0.01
